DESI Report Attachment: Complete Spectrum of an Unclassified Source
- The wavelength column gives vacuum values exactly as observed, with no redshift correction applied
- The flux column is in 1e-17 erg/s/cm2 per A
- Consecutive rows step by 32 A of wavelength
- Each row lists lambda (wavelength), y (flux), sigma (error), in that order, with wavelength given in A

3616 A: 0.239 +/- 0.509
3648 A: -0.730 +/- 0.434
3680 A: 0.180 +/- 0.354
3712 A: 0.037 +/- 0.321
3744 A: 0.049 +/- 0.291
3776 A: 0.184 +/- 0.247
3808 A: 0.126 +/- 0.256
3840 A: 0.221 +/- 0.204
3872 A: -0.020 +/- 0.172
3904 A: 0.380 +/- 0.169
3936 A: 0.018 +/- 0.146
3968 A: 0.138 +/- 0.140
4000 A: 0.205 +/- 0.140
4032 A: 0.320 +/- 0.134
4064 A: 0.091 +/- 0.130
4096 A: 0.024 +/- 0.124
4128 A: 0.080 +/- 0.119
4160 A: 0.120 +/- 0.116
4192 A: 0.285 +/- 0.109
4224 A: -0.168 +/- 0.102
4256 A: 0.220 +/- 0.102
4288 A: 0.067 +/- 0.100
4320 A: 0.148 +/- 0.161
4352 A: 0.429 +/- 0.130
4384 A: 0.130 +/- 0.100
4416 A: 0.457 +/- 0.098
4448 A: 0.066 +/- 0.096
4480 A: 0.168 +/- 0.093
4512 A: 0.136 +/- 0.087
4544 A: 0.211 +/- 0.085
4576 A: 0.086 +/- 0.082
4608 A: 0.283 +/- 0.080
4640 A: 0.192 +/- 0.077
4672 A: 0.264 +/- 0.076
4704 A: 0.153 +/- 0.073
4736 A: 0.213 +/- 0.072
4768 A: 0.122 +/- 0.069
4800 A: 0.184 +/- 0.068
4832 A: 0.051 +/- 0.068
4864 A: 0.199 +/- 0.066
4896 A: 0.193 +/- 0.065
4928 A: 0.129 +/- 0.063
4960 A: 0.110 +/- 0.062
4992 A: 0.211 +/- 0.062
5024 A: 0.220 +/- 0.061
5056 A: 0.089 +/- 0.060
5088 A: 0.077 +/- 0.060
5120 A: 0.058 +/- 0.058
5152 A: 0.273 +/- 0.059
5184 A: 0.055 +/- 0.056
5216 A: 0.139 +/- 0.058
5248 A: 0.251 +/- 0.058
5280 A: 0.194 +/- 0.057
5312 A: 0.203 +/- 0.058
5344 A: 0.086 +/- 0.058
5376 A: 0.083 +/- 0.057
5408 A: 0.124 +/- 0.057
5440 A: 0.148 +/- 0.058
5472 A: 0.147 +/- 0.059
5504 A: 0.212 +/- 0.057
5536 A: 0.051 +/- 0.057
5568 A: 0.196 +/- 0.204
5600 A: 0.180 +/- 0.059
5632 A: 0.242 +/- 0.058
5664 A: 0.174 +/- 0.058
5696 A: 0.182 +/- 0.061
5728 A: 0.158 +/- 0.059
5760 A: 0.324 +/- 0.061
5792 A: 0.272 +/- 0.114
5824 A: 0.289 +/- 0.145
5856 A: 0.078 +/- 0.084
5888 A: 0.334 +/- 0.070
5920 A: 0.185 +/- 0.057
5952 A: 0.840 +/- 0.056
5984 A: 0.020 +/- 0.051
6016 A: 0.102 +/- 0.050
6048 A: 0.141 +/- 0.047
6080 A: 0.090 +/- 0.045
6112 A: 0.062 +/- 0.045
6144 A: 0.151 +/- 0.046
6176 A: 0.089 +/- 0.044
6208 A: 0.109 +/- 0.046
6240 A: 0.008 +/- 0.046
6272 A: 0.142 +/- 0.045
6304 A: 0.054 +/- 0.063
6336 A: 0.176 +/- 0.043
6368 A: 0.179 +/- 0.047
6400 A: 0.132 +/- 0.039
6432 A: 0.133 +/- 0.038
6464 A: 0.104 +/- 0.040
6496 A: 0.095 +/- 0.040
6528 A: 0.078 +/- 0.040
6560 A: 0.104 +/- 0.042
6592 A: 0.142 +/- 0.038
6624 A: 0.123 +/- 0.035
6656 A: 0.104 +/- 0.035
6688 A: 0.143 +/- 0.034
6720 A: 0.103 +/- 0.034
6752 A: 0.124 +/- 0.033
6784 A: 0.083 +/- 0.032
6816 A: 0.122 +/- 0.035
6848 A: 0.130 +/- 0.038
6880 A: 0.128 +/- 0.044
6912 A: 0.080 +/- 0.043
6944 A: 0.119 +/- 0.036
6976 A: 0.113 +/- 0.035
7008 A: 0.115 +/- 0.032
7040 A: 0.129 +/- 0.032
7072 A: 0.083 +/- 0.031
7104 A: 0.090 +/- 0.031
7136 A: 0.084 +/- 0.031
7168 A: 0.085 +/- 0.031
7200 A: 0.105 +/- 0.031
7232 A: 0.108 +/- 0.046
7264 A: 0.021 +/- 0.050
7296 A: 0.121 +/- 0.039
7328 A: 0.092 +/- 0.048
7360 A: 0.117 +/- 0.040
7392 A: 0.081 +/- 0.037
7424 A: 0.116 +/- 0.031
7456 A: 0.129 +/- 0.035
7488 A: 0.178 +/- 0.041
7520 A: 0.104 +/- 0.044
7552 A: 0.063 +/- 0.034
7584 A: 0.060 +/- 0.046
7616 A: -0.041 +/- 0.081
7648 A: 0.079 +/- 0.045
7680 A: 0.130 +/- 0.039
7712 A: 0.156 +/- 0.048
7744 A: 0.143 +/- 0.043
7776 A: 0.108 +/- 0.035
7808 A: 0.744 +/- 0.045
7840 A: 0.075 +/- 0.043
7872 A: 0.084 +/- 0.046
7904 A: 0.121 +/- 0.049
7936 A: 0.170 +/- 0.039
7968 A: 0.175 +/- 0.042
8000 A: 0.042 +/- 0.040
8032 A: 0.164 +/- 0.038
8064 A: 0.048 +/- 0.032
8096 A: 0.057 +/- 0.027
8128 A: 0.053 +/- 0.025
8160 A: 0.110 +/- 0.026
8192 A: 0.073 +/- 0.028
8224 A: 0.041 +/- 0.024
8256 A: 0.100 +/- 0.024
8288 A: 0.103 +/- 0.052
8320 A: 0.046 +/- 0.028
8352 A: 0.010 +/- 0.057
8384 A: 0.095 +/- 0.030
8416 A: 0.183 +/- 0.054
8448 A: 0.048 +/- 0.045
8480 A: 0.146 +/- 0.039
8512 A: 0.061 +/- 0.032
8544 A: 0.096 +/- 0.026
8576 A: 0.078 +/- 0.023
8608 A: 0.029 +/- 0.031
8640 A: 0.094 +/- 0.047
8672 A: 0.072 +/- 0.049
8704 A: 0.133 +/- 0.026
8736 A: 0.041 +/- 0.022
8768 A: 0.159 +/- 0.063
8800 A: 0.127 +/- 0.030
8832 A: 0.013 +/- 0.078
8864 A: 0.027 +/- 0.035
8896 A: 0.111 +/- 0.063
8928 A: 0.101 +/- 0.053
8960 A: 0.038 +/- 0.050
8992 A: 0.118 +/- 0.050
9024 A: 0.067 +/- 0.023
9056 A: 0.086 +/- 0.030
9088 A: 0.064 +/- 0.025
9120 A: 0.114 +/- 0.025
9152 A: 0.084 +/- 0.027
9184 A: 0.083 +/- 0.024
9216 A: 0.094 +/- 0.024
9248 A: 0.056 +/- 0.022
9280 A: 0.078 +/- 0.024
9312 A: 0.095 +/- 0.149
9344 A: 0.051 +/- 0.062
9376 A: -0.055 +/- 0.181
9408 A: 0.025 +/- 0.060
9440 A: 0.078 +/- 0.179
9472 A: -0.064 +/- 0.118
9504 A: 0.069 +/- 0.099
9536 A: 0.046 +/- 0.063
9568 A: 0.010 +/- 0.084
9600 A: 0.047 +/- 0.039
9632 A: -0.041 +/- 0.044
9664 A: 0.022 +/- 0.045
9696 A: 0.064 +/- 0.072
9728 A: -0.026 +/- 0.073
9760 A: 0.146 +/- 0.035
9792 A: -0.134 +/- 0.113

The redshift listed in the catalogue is 0.19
